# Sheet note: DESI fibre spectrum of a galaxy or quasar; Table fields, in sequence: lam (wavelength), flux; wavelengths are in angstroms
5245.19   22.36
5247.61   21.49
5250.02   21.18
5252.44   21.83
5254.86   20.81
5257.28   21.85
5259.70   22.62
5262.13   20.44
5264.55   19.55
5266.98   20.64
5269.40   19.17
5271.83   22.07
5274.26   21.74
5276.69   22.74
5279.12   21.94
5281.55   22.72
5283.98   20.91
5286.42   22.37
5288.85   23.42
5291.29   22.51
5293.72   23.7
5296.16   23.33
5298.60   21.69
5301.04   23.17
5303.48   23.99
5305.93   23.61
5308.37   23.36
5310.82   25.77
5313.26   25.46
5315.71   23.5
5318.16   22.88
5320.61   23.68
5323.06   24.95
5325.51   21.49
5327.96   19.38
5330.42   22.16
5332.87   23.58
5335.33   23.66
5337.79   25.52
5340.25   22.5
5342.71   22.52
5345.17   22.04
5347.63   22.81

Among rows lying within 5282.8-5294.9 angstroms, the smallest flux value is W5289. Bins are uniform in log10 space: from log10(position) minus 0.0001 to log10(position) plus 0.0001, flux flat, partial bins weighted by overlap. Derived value 20.91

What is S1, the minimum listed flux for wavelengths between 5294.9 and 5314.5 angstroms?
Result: 21.69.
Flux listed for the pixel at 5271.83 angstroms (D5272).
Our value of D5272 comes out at 22.07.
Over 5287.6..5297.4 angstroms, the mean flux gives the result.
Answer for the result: 23.2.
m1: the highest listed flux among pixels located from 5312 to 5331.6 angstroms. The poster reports 25.46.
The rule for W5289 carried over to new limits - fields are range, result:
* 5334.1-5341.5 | 22.5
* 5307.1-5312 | 23.36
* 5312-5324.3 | 22.88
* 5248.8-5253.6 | 21.18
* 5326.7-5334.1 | 19.38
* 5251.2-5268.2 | 19.55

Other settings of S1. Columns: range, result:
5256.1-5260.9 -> 21.85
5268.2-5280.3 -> 19.17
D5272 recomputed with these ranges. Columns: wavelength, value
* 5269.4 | 19.17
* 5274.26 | 21.74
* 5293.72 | 23.7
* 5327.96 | 19.38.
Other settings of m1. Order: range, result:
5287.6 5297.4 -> 23.7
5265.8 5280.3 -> 22.74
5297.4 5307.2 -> 23.99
